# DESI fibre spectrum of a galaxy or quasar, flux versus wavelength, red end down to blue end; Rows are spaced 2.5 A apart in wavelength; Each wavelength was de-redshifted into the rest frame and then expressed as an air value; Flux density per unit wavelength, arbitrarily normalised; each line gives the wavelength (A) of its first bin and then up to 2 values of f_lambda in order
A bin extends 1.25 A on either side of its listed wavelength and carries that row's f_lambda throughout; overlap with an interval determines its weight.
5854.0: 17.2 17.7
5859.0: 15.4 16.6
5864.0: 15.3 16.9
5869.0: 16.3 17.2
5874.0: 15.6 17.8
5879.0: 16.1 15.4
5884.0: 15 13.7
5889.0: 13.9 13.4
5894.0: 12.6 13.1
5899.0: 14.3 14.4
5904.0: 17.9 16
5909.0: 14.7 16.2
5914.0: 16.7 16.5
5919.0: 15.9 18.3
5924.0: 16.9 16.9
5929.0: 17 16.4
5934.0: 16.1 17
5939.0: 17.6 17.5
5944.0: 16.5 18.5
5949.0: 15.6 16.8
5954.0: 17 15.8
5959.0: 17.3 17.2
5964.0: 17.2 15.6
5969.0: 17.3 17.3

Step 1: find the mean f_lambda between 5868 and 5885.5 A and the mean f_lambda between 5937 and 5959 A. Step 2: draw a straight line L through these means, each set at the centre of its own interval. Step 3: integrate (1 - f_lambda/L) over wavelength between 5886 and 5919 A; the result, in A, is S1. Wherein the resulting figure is 3.02 A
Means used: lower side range 16.2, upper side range 16.9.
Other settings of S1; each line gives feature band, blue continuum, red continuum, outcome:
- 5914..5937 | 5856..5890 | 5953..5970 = -0.5 A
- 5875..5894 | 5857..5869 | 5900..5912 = 1.3 A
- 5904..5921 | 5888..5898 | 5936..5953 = -1.8 A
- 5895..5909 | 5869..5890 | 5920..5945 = 1.0 A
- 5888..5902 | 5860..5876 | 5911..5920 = 2.4 A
